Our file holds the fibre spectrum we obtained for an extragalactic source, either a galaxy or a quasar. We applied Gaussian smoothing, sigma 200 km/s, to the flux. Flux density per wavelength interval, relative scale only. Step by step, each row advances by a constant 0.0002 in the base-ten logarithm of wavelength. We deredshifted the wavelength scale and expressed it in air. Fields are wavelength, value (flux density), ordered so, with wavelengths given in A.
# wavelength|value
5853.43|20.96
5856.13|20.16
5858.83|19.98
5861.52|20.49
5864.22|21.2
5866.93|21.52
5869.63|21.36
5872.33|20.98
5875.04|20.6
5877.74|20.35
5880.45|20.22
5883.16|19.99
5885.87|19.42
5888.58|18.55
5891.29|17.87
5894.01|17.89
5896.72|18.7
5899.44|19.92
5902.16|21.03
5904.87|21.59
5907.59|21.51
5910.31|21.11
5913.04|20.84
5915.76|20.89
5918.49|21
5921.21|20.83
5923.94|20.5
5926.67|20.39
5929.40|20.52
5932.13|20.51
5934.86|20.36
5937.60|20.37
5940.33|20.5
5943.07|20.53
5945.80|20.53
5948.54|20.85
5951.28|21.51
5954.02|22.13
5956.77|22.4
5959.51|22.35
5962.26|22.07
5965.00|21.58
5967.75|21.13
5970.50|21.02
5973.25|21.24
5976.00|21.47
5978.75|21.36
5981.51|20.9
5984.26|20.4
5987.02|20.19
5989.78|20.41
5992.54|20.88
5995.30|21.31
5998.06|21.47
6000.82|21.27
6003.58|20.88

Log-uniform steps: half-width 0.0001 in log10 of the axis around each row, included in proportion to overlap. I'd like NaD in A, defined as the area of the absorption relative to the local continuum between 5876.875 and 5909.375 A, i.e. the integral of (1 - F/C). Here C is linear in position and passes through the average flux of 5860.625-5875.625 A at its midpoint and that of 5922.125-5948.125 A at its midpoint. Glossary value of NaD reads 1.7 A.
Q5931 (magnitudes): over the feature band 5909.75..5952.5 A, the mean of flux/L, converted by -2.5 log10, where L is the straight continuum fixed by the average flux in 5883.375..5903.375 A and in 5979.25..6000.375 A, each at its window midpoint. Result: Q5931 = -0.05 mag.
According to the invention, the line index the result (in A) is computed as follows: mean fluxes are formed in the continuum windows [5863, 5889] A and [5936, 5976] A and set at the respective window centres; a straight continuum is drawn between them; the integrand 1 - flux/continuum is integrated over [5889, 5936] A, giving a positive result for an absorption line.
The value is 1.3 A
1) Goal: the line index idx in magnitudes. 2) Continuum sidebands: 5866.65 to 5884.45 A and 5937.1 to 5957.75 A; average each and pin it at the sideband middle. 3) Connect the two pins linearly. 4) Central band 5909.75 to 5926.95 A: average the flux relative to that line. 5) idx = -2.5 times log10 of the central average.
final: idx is 0.01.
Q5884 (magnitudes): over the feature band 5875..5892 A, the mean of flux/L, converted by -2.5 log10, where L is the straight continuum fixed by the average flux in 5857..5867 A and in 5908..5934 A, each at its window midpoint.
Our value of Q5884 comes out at 0.06 mag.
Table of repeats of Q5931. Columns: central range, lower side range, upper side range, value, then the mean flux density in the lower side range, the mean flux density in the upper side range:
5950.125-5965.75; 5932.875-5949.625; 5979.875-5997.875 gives -0.073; 20.5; 20.7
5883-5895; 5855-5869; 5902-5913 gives 0.132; 20.7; 21.3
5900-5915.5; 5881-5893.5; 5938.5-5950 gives -0.084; 19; 20.6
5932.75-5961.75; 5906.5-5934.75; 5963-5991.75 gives -0.015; 20.8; 21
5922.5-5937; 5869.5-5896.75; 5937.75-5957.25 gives 0.013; 19.6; 21.1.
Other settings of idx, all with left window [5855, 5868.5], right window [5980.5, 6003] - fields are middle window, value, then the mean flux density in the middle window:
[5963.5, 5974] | -0.022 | 21.3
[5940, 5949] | 0.011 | 20.6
